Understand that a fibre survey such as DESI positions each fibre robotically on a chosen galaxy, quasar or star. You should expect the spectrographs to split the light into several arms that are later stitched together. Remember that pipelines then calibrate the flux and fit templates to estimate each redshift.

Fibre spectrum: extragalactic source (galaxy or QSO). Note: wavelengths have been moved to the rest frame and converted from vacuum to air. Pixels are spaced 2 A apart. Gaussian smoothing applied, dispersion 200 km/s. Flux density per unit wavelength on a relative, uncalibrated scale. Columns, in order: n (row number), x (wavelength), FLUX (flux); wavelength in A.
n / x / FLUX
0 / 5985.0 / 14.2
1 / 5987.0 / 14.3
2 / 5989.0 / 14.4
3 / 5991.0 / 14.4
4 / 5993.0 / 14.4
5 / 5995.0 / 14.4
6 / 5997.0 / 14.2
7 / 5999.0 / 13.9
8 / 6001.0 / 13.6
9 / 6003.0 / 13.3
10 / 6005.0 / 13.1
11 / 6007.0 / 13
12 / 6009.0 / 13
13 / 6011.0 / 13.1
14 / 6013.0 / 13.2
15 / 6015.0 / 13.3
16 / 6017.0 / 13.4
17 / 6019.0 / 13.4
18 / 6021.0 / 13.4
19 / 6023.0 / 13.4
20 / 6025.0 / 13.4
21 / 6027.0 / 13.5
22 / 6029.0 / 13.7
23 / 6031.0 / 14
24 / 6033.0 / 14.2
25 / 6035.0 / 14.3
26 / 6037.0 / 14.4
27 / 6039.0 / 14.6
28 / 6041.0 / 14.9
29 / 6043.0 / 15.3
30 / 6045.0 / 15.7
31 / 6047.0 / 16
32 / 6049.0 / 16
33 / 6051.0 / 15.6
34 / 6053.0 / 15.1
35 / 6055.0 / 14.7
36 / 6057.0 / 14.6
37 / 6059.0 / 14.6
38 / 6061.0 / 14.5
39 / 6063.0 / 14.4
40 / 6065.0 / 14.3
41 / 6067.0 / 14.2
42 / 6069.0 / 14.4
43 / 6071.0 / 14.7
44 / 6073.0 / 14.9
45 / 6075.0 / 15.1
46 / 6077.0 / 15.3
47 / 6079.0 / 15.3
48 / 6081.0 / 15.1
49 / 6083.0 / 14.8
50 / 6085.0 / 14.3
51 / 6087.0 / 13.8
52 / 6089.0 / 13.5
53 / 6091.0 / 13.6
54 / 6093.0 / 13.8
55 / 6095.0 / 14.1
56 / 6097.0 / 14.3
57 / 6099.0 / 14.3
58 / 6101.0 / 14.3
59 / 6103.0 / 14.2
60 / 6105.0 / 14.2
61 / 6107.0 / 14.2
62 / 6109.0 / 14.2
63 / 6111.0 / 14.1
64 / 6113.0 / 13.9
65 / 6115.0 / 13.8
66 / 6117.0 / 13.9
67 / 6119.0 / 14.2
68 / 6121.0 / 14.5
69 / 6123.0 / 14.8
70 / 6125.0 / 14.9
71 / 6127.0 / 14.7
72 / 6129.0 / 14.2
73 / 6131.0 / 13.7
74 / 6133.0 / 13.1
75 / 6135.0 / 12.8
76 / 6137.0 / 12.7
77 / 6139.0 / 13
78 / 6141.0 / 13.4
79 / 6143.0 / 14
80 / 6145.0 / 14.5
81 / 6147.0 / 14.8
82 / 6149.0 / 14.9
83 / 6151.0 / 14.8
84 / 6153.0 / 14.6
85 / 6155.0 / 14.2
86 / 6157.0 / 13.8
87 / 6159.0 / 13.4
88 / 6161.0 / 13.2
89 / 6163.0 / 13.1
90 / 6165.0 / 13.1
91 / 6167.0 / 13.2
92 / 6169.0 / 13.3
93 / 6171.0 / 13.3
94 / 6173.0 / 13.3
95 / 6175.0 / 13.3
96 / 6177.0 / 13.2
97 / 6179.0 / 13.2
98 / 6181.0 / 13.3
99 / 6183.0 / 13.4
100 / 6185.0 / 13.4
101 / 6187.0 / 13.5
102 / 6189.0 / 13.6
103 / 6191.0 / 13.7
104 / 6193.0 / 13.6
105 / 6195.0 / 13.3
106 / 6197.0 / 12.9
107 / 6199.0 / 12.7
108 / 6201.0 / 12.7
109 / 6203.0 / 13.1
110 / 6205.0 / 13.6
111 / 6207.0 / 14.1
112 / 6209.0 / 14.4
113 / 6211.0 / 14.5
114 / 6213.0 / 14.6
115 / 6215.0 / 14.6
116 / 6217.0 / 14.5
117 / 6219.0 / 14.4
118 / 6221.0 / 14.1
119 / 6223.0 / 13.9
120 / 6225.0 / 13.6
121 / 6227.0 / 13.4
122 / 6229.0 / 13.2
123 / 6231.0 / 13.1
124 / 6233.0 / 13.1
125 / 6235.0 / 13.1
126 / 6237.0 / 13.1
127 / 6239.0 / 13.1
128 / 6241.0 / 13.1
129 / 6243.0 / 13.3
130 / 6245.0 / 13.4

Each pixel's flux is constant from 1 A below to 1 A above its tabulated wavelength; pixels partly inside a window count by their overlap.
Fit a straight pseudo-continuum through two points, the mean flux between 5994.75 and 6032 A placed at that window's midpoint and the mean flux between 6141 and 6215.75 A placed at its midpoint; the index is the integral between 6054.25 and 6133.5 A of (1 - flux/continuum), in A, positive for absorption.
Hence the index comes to -4.5 A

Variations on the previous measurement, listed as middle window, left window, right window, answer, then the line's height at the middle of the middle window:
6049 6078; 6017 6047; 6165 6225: -1.5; 14.1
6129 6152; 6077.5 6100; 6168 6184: -0.2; 13.7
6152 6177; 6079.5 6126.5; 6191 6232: 0.8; 13.9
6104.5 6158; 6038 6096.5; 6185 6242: 0.6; 14.2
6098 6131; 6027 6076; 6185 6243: 0.1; 14.3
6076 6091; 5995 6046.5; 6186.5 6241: -0.8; 13.8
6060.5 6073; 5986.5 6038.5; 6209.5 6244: -0.7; 13.7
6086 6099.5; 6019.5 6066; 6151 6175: 0.2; 14.1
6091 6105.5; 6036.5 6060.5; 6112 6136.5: 0.3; 14.4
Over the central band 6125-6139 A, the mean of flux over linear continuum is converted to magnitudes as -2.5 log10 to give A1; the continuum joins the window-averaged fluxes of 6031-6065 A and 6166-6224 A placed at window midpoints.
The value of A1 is 0.04 mag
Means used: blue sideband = 14.9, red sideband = 13.6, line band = 13.6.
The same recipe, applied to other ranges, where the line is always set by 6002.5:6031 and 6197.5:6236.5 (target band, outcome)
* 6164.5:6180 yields 0.03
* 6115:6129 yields -0.07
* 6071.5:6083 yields -0.13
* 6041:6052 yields -0.17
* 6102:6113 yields -0.05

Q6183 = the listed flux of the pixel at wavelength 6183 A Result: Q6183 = 13.4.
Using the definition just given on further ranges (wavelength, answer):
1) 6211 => 14.5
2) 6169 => 13.3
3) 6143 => 14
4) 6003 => 13.3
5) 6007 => 13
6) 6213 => 14.6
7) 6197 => 12.9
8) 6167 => 13.2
